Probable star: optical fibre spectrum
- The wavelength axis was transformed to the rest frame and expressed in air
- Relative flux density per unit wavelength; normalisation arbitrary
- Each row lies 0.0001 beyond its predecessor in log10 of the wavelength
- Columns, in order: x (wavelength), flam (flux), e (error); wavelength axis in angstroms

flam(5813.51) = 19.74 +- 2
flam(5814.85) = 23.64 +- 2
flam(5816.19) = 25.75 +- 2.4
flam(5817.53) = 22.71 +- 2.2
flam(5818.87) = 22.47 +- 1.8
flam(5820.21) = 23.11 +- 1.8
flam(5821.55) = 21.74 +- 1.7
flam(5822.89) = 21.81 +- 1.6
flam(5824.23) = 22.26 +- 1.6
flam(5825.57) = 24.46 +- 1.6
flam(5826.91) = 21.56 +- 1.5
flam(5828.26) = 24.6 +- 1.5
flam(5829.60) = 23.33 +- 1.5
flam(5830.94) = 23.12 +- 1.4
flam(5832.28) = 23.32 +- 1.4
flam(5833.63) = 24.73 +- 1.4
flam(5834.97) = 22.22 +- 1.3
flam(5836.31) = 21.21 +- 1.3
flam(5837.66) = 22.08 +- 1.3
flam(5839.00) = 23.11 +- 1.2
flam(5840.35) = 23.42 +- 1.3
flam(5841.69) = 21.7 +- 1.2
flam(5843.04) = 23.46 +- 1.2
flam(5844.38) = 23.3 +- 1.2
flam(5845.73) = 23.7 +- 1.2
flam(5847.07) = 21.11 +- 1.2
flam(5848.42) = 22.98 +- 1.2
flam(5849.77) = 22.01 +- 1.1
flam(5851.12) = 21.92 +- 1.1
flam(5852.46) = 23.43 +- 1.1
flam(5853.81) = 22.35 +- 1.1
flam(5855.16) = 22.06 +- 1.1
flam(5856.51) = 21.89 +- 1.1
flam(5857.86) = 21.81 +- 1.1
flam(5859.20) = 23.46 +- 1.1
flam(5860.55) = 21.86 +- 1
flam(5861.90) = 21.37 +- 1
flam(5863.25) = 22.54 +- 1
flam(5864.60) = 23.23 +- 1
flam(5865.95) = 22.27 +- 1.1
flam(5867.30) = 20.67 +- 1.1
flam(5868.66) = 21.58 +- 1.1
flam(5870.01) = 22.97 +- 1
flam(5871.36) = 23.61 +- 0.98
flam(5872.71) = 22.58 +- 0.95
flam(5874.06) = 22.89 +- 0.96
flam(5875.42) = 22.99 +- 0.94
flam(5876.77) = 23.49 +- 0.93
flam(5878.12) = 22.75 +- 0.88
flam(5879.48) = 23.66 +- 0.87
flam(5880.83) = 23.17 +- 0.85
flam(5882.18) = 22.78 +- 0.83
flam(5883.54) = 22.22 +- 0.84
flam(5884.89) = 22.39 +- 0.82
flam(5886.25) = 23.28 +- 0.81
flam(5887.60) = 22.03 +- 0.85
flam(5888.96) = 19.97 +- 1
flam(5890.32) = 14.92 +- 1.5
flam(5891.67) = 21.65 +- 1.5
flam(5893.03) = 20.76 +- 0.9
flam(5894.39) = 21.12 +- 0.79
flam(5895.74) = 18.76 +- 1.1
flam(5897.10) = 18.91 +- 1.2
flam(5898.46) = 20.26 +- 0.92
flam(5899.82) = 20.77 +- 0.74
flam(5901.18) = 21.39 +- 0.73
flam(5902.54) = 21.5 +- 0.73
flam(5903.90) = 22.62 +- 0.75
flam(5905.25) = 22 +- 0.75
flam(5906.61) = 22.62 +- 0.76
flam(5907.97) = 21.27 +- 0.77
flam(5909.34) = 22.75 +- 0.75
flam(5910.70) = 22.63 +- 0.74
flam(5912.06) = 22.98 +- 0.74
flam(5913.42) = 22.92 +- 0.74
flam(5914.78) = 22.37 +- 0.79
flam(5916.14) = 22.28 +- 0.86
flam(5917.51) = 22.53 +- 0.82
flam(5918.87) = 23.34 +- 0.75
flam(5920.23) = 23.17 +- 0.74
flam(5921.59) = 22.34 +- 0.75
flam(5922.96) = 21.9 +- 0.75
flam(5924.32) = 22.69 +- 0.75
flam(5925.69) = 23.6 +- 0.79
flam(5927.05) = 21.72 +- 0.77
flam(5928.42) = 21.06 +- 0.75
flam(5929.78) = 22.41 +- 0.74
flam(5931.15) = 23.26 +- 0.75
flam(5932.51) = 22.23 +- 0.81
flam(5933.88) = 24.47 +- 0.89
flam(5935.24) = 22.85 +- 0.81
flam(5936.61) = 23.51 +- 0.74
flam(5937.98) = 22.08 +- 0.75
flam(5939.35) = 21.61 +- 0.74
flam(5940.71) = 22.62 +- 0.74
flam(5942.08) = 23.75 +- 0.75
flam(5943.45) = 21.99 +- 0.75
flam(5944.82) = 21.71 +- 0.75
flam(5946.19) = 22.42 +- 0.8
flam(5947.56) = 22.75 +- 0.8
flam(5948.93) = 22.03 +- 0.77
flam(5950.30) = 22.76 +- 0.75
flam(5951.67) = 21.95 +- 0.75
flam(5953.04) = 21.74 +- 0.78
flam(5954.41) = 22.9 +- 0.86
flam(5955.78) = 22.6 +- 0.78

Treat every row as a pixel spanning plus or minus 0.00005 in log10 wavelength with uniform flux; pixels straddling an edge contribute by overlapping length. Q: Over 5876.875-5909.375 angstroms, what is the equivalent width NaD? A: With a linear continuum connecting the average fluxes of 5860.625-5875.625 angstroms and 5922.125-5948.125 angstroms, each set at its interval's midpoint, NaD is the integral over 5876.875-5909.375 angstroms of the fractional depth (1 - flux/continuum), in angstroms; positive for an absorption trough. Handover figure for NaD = 1.5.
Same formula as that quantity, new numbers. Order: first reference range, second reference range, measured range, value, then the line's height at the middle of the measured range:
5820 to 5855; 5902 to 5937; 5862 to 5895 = 0.9 angstroms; 22.7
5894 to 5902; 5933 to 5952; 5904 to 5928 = -1.5 angstroms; 21.2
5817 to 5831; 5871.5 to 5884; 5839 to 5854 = 0.1 angstroms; 22.9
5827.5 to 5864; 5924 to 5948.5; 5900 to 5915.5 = 0.3 angstroms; 22.6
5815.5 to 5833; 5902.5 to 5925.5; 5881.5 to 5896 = 1.1 angstroms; 22.7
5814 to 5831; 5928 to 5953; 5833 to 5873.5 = 0.8 angstroms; 22.9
